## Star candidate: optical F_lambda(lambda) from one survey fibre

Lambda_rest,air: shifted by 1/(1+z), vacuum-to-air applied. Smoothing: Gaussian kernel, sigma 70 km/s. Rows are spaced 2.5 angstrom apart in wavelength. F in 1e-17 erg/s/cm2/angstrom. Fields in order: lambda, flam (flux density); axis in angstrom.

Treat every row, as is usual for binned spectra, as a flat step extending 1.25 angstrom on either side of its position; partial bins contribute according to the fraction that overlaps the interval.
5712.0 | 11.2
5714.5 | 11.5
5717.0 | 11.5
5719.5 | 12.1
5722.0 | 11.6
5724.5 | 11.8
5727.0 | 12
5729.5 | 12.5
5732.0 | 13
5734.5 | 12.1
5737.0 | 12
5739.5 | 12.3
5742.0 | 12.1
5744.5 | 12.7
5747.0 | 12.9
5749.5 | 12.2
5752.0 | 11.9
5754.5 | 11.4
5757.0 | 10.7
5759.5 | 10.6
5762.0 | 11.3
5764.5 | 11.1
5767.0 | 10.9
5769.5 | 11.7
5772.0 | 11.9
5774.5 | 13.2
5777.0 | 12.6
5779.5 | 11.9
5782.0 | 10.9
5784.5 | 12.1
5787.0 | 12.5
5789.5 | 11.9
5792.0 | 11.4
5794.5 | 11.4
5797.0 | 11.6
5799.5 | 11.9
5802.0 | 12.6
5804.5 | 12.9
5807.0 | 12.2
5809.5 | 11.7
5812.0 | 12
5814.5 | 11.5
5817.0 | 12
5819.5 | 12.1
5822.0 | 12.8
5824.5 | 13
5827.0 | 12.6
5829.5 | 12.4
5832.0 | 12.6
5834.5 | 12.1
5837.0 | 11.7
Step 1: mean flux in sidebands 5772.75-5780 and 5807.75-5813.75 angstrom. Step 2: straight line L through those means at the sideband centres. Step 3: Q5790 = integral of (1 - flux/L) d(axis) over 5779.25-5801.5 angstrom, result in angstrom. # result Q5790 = 1.0 angstrom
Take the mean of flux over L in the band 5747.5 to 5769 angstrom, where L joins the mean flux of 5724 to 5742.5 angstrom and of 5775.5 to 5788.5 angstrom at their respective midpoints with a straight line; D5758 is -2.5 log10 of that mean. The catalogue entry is 0.07 mag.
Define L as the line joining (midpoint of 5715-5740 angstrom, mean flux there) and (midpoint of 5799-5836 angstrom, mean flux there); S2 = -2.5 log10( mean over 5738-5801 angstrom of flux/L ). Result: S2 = 0.03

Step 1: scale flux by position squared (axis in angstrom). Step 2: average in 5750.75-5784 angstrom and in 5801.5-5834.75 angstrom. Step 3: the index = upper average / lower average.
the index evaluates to 1.08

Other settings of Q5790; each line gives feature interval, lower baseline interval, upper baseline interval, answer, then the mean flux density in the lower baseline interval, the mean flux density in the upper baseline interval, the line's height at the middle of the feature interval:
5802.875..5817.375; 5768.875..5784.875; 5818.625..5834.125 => 0.4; 12.1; 12.6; 12.4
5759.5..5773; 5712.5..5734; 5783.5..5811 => 0.8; 12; 12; 12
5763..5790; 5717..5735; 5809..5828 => 0.7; 12.1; 12.2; 12.2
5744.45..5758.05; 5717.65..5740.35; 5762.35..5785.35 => 0.0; 12.1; 11.8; 12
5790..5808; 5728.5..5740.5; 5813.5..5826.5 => 0.5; 12.4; 12.3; 12.3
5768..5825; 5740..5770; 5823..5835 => 0.5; 11.6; 12.6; 12.2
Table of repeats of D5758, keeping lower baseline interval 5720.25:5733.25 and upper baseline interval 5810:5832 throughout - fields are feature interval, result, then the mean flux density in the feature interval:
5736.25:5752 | -0.01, 12.3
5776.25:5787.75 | 0.03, 12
